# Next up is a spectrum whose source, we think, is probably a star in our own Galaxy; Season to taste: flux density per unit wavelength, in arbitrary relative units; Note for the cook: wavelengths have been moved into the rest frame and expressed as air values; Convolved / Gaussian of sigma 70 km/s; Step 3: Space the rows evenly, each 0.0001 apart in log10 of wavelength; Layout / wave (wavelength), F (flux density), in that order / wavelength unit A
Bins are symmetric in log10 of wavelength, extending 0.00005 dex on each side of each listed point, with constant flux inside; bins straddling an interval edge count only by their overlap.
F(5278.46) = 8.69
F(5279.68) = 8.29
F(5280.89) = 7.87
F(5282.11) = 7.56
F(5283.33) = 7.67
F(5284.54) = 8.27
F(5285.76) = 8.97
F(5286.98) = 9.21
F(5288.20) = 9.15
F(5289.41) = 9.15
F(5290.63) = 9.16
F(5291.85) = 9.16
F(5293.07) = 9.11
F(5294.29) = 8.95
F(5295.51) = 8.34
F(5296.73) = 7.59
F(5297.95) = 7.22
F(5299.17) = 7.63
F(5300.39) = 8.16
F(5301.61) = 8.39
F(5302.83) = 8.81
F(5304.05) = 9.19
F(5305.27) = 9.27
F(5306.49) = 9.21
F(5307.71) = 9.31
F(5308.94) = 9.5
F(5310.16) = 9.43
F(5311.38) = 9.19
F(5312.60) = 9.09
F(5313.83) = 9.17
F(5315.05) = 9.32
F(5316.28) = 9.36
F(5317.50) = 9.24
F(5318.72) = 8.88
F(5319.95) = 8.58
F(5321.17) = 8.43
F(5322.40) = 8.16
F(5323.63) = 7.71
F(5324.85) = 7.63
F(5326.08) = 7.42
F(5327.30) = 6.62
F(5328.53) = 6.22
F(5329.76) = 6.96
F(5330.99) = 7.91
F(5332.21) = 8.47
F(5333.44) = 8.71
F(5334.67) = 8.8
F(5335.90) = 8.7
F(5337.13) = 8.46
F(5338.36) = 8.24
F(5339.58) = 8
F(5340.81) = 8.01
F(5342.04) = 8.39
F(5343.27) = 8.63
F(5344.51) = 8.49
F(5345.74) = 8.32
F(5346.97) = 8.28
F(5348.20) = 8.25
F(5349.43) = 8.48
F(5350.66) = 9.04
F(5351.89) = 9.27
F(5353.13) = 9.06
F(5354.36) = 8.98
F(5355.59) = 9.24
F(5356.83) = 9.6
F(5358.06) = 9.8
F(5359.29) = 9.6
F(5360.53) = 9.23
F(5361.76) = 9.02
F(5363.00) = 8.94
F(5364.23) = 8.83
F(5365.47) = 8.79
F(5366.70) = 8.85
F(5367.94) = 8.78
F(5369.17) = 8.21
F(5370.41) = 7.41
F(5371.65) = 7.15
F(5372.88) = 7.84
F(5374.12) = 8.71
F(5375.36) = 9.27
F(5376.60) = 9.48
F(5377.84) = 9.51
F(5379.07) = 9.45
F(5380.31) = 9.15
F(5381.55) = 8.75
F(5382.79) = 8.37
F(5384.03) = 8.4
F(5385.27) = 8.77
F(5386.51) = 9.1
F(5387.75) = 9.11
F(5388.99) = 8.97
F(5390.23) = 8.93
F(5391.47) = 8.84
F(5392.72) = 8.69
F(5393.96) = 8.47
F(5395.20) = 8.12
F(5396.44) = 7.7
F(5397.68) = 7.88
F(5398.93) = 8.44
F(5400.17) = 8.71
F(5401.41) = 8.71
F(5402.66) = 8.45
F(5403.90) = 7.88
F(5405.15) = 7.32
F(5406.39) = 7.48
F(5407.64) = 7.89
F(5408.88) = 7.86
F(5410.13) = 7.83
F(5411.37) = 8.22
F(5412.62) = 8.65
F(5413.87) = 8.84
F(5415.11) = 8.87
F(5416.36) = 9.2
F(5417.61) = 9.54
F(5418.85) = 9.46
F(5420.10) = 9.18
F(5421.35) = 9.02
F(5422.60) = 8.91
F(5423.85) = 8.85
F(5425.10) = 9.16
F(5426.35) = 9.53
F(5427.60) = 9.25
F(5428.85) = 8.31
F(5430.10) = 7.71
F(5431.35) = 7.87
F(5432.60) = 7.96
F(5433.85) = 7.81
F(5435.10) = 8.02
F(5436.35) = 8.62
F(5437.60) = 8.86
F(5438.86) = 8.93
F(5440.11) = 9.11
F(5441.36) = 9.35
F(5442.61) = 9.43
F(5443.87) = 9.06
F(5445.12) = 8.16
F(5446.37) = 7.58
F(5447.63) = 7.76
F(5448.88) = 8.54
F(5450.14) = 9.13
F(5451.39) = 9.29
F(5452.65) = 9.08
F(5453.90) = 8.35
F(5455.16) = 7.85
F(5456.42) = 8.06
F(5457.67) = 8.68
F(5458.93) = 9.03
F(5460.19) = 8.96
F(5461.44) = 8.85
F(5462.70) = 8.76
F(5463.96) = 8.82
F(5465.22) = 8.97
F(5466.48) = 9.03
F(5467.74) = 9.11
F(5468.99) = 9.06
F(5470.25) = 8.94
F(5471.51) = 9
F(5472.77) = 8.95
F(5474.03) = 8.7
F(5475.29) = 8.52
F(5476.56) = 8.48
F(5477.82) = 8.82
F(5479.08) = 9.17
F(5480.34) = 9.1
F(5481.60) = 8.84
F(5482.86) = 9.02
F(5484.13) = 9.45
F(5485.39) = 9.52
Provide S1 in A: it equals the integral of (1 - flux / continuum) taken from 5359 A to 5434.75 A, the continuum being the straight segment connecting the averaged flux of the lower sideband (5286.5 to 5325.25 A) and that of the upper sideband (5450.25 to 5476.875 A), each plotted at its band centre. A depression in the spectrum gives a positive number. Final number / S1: 1.6 A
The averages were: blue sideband 8.78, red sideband 8.79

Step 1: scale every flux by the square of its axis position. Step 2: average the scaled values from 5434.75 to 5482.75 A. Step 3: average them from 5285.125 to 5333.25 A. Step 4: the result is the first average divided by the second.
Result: 1.09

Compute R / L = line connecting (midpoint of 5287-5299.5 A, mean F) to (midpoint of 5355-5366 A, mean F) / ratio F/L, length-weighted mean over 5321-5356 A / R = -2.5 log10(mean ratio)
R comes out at 0.10 mag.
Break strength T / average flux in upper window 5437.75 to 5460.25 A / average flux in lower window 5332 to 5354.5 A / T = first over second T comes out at 1.02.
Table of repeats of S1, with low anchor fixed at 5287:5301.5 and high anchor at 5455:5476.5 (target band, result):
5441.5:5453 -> 0.1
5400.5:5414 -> 1.0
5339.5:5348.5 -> 0.3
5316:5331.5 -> 1.2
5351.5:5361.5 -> -0.8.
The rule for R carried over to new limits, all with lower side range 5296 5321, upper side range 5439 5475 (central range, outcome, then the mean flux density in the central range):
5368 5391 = 0.012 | 8.7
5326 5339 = 0.120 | 7.89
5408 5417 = 0.039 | 8.48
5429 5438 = 0.085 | 8.12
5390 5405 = 0.056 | 8.35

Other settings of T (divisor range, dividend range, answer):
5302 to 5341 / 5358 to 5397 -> 1.03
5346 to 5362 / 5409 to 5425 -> 0.98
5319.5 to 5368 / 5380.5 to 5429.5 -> 1.02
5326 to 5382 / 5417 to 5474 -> 1.02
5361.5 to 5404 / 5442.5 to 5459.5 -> 0.99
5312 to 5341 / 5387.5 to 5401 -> 1.03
